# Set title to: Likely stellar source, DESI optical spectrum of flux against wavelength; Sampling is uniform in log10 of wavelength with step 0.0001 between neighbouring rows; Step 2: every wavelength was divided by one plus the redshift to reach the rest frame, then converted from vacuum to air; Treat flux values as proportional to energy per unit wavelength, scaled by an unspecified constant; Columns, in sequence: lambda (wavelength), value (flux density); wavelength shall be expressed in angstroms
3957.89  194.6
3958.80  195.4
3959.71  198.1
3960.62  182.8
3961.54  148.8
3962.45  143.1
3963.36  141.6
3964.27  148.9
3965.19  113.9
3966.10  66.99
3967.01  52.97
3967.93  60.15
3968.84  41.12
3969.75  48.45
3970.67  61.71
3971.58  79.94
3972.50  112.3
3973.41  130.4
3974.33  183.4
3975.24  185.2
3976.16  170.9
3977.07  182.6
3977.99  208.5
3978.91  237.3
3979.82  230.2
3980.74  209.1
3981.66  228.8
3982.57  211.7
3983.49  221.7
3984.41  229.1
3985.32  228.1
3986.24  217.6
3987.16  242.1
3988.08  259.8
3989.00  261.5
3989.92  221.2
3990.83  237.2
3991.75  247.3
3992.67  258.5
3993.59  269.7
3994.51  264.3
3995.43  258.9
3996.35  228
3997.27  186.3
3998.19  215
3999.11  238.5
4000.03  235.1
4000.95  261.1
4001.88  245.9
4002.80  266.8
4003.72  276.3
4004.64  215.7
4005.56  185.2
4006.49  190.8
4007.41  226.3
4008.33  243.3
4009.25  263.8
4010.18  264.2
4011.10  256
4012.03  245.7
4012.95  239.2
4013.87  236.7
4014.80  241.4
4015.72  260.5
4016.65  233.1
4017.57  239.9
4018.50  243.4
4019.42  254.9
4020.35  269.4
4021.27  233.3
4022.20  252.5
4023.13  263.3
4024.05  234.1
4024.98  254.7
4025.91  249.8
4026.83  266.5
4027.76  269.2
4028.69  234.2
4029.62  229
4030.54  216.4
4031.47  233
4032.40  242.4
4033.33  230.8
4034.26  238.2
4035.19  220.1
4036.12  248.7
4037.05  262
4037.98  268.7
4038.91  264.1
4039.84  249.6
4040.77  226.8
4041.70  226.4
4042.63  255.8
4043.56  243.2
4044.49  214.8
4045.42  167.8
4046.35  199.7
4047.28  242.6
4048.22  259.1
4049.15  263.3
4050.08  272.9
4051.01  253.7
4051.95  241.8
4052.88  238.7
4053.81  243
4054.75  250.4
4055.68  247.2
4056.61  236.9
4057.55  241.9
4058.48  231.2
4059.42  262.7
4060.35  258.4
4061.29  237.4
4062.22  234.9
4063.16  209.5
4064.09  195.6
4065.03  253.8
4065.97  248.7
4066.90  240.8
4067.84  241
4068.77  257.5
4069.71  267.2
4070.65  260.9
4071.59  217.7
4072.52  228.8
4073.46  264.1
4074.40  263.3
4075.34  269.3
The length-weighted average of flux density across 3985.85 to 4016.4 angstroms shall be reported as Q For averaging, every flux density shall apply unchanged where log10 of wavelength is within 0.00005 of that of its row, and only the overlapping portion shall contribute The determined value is 241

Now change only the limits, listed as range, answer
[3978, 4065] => 240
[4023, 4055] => 242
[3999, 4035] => 243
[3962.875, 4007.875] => 194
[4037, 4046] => 236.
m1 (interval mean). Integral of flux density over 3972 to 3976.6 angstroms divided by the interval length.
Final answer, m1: 156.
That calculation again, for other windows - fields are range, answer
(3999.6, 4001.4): 248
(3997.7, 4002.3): 238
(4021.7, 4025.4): 251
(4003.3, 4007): 216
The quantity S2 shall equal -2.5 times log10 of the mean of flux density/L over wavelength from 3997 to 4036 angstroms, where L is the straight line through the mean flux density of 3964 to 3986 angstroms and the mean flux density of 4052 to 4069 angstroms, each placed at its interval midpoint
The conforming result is -0.23 mag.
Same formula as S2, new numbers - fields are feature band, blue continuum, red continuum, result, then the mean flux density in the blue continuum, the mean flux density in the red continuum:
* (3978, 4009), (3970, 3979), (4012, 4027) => -0.23 mag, 149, 248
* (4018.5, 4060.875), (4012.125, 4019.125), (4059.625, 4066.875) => -0.02 mag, 243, 236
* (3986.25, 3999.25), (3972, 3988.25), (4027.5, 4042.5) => -0.14 mag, 204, 241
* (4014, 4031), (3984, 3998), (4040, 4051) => -0.04 mag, 240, 235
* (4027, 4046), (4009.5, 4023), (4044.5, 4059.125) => 0.03 mag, 248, 239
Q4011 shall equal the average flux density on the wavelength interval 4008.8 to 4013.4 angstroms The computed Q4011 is 253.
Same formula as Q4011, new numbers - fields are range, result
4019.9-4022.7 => 252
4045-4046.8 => 184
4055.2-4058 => 242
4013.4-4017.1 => 243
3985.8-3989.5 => 245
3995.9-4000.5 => 221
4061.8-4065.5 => 223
